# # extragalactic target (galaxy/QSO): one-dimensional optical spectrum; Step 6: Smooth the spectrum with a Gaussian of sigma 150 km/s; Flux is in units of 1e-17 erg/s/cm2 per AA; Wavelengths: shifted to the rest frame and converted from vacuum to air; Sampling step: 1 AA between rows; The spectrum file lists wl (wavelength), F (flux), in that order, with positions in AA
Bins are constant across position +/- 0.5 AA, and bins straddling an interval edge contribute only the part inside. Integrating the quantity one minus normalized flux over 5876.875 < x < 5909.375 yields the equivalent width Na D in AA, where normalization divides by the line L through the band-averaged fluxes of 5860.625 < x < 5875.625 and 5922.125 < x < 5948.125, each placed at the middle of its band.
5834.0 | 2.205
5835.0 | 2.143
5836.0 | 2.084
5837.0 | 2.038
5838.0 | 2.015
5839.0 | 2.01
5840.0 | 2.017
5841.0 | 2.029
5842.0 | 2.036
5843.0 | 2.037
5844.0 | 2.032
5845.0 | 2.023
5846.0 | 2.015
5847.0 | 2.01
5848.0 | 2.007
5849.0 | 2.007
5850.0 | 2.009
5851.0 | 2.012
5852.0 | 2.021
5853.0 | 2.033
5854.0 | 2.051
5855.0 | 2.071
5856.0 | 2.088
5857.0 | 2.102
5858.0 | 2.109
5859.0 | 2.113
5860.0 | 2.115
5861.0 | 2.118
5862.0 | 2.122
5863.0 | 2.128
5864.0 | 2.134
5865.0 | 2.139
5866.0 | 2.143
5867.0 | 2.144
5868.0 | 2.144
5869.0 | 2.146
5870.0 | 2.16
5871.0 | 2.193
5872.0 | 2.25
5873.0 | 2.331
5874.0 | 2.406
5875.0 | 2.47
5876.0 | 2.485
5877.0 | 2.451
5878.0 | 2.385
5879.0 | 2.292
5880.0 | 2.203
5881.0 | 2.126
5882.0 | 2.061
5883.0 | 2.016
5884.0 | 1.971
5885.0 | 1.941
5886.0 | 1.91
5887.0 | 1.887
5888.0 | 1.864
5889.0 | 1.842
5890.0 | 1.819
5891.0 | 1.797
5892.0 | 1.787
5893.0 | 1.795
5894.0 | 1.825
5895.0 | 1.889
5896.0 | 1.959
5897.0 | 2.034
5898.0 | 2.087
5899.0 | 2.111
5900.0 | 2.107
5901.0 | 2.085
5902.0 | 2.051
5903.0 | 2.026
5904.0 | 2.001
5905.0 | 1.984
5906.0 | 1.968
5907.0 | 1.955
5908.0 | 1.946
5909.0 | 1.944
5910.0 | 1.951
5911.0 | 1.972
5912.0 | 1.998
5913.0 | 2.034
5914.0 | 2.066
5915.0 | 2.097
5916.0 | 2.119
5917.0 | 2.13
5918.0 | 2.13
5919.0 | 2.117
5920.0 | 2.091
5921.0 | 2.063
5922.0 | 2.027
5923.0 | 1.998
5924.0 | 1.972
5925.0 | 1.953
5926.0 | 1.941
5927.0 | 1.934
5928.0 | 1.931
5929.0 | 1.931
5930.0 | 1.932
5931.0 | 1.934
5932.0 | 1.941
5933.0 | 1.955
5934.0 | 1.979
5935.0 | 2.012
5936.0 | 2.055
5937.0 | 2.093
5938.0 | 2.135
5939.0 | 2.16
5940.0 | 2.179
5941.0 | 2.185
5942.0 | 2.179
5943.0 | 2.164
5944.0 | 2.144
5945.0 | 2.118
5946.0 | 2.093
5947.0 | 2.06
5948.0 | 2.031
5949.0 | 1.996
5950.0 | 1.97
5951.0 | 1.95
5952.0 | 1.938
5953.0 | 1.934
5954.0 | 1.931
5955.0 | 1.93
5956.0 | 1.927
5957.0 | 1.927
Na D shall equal 2.2 AA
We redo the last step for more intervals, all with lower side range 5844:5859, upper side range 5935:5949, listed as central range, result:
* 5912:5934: 0.90 AA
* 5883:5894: 1.09 AA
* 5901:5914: 0.59 AA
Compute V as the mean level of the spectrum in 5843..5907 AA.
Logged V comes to 2.07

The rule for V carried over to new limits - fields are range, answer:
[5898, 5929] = 2.02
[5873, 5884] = 2.28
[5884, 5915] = 1.96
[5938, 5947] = 2.15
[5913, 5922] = 2.09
